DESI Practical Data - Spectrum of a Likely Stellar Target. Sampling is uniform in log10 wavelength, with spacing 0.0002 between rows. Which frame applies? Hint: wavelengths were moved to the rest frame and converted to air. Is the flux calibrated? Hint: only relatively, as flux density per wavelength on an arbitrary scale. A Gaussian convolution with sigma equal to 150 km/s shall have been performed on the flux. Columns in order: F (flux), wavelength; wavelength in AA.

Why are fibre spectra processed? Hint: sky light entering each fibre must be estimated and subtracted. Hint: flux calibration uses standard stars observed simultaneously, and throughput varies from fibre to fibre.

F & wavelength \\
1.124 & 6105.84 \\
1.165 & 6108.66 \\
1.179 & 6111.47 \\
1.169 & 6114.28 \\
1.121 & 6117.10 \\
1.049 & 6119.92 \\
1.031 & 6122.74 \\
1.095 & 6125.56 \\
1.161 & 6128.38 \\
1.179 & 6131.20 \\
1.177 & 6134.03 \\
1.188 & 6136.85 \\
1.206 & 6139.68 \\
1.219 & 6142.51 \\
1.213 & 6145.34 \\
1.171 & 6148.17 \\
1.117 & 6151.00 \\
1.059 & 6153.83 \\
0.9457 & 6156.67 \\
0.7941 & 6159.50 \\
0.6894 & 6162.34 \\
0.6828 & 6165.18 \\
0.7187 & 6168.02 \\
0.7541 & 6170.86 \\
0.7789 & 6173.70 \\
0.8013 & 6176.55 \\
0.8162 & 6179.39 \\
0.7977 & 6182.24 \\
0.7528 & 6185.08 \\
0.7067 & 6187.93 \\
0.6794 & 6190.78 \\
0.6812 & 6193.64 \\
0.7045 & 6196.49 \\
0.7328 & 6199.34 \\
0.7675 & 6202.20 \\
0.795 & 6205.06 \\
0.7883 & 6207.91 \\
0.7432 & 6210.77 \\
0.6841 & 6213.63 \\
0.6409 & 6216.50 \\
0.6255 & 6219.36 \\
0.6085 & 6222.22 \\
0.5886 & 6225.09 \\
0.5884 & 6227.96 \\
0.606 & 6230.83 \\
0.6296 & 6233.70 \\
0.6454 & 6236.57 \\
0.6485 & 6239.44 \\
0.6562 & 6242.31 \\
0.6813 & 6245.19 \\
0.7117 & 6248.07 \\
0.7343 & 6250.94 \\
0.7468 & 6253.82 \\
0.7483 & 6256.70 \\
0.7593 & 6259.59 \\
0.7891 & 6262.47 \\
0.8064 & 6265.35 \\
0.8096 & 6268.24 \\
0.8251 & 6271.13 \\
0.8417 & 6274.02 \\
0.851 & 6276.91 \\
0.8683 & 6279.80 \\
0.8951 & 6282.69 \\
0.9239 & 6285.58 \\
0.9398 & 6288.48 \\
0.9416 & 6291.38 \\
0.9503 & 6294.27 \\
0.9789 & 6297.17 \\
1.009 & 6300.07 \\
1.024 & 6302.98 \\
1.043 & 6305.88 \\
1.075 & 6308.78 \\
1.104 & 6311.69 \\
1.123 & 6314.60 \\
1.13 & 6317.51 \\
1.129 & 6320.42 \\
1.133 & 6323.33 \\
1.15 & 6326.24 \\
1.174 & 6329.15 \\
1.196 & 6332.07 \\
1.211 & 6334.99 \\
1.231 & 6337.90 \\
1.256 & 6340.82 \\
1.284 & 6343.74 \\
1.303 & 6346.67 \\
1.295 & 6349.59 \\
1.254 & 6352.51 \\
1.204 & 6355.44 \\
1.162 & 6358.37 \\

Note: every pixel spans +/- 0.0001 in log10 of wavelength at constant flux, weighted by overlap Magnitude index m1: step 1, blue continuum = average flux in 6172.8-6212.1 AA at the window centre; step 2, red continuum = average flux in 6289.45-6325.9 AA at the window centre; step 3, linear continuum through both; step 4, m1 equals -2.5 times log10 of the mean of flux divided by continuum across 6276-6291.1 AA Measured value 0.10 mag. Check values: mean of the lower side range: 0.753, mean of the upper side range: 1.05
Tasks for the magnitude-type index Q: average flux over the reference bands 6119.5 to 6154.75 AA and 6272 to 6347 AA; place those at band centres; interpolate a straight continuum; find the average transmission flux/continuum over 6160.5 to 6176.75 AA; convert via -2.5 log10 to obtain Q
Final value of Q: 0.470 mag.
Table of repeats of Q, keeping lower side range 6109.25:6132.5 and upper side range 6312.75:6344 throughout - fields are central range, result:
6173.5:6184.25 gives 0.39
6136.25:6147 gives -0.07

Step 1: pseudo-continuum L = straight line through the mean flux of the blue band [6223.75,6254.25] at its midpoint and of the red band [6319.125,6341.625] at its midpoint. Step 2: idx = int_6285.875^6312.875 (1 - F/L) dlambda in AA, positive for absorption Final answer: 0.05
